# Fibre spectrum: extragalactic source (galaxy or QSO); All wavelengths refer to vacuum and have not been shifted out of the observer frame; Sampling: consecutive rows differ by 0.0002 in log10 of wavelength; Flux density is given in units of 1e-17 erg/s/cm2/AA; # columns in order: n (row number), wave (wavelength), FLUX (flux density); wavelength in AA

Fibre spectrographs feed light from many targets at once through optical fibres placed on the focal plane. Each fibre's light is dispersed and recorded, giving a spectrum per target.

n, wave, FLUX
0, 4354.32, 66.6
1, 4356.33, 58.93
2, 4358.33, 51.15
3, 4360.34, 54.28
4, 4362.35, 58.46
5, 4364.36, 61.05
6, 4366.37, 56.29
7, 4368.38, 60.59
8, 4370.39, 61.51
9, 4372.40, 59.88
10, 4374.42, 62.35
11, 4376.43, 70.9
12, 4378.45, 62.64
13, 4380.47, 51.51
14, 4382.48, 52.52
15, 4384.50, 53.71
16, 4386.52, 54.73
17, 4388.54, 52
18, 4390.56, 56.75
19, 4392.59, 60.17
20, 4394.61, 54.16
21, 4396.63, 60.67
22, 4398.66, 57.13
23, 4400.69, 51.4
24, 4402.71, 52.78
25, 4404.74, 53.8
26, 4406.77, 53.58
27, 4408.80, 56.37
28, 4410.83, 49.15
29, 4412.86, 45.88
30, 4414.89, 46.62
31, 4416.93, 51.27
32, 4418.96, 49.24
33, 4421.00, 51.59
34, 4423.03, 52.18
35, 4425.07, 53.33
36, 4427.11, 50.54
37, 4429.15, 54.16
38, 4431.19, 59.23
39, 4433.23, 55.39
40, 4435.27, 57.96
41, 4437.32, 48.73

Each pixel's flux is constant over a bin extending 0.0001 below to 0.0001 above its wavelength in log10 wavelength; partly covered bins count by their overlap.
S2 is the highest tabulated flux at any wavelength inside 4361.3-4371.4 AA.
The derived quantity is 61.51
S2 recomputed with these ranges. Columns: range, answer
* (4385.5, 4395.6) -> 60.17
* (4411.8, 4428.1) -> 53.33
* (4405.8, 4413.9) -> 56.37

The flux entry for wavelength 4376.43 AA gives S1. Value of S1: 70.9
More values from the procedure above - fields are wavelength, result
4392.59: 60.17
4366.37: 56.29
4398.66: 57.13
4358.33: 51.15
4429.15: 54.16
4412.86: 45.88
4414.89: 46.62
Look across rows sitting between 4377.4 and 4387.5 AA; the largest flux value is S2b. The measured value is 62.64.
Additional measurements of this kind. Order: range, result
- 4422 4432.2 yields 59.23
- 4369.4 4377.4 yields 70.9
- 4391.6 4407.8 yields 60.67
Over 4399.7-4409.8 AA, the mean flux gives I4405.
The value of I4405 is 53.6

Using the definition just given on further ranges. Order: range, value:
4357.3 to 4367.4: 56.3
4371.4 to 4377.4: 64.3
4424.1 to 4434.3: 54.6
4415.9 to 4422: 50.6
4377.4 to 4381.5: 57.2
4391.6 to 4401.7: 56.7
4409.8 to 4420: 48.4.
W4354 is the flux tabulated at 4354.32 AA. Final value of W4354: 66.6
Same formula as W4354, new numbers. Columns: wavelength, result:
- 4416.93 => 51.27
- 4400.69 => 51.4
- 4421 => 51.59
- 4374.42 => 62.35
